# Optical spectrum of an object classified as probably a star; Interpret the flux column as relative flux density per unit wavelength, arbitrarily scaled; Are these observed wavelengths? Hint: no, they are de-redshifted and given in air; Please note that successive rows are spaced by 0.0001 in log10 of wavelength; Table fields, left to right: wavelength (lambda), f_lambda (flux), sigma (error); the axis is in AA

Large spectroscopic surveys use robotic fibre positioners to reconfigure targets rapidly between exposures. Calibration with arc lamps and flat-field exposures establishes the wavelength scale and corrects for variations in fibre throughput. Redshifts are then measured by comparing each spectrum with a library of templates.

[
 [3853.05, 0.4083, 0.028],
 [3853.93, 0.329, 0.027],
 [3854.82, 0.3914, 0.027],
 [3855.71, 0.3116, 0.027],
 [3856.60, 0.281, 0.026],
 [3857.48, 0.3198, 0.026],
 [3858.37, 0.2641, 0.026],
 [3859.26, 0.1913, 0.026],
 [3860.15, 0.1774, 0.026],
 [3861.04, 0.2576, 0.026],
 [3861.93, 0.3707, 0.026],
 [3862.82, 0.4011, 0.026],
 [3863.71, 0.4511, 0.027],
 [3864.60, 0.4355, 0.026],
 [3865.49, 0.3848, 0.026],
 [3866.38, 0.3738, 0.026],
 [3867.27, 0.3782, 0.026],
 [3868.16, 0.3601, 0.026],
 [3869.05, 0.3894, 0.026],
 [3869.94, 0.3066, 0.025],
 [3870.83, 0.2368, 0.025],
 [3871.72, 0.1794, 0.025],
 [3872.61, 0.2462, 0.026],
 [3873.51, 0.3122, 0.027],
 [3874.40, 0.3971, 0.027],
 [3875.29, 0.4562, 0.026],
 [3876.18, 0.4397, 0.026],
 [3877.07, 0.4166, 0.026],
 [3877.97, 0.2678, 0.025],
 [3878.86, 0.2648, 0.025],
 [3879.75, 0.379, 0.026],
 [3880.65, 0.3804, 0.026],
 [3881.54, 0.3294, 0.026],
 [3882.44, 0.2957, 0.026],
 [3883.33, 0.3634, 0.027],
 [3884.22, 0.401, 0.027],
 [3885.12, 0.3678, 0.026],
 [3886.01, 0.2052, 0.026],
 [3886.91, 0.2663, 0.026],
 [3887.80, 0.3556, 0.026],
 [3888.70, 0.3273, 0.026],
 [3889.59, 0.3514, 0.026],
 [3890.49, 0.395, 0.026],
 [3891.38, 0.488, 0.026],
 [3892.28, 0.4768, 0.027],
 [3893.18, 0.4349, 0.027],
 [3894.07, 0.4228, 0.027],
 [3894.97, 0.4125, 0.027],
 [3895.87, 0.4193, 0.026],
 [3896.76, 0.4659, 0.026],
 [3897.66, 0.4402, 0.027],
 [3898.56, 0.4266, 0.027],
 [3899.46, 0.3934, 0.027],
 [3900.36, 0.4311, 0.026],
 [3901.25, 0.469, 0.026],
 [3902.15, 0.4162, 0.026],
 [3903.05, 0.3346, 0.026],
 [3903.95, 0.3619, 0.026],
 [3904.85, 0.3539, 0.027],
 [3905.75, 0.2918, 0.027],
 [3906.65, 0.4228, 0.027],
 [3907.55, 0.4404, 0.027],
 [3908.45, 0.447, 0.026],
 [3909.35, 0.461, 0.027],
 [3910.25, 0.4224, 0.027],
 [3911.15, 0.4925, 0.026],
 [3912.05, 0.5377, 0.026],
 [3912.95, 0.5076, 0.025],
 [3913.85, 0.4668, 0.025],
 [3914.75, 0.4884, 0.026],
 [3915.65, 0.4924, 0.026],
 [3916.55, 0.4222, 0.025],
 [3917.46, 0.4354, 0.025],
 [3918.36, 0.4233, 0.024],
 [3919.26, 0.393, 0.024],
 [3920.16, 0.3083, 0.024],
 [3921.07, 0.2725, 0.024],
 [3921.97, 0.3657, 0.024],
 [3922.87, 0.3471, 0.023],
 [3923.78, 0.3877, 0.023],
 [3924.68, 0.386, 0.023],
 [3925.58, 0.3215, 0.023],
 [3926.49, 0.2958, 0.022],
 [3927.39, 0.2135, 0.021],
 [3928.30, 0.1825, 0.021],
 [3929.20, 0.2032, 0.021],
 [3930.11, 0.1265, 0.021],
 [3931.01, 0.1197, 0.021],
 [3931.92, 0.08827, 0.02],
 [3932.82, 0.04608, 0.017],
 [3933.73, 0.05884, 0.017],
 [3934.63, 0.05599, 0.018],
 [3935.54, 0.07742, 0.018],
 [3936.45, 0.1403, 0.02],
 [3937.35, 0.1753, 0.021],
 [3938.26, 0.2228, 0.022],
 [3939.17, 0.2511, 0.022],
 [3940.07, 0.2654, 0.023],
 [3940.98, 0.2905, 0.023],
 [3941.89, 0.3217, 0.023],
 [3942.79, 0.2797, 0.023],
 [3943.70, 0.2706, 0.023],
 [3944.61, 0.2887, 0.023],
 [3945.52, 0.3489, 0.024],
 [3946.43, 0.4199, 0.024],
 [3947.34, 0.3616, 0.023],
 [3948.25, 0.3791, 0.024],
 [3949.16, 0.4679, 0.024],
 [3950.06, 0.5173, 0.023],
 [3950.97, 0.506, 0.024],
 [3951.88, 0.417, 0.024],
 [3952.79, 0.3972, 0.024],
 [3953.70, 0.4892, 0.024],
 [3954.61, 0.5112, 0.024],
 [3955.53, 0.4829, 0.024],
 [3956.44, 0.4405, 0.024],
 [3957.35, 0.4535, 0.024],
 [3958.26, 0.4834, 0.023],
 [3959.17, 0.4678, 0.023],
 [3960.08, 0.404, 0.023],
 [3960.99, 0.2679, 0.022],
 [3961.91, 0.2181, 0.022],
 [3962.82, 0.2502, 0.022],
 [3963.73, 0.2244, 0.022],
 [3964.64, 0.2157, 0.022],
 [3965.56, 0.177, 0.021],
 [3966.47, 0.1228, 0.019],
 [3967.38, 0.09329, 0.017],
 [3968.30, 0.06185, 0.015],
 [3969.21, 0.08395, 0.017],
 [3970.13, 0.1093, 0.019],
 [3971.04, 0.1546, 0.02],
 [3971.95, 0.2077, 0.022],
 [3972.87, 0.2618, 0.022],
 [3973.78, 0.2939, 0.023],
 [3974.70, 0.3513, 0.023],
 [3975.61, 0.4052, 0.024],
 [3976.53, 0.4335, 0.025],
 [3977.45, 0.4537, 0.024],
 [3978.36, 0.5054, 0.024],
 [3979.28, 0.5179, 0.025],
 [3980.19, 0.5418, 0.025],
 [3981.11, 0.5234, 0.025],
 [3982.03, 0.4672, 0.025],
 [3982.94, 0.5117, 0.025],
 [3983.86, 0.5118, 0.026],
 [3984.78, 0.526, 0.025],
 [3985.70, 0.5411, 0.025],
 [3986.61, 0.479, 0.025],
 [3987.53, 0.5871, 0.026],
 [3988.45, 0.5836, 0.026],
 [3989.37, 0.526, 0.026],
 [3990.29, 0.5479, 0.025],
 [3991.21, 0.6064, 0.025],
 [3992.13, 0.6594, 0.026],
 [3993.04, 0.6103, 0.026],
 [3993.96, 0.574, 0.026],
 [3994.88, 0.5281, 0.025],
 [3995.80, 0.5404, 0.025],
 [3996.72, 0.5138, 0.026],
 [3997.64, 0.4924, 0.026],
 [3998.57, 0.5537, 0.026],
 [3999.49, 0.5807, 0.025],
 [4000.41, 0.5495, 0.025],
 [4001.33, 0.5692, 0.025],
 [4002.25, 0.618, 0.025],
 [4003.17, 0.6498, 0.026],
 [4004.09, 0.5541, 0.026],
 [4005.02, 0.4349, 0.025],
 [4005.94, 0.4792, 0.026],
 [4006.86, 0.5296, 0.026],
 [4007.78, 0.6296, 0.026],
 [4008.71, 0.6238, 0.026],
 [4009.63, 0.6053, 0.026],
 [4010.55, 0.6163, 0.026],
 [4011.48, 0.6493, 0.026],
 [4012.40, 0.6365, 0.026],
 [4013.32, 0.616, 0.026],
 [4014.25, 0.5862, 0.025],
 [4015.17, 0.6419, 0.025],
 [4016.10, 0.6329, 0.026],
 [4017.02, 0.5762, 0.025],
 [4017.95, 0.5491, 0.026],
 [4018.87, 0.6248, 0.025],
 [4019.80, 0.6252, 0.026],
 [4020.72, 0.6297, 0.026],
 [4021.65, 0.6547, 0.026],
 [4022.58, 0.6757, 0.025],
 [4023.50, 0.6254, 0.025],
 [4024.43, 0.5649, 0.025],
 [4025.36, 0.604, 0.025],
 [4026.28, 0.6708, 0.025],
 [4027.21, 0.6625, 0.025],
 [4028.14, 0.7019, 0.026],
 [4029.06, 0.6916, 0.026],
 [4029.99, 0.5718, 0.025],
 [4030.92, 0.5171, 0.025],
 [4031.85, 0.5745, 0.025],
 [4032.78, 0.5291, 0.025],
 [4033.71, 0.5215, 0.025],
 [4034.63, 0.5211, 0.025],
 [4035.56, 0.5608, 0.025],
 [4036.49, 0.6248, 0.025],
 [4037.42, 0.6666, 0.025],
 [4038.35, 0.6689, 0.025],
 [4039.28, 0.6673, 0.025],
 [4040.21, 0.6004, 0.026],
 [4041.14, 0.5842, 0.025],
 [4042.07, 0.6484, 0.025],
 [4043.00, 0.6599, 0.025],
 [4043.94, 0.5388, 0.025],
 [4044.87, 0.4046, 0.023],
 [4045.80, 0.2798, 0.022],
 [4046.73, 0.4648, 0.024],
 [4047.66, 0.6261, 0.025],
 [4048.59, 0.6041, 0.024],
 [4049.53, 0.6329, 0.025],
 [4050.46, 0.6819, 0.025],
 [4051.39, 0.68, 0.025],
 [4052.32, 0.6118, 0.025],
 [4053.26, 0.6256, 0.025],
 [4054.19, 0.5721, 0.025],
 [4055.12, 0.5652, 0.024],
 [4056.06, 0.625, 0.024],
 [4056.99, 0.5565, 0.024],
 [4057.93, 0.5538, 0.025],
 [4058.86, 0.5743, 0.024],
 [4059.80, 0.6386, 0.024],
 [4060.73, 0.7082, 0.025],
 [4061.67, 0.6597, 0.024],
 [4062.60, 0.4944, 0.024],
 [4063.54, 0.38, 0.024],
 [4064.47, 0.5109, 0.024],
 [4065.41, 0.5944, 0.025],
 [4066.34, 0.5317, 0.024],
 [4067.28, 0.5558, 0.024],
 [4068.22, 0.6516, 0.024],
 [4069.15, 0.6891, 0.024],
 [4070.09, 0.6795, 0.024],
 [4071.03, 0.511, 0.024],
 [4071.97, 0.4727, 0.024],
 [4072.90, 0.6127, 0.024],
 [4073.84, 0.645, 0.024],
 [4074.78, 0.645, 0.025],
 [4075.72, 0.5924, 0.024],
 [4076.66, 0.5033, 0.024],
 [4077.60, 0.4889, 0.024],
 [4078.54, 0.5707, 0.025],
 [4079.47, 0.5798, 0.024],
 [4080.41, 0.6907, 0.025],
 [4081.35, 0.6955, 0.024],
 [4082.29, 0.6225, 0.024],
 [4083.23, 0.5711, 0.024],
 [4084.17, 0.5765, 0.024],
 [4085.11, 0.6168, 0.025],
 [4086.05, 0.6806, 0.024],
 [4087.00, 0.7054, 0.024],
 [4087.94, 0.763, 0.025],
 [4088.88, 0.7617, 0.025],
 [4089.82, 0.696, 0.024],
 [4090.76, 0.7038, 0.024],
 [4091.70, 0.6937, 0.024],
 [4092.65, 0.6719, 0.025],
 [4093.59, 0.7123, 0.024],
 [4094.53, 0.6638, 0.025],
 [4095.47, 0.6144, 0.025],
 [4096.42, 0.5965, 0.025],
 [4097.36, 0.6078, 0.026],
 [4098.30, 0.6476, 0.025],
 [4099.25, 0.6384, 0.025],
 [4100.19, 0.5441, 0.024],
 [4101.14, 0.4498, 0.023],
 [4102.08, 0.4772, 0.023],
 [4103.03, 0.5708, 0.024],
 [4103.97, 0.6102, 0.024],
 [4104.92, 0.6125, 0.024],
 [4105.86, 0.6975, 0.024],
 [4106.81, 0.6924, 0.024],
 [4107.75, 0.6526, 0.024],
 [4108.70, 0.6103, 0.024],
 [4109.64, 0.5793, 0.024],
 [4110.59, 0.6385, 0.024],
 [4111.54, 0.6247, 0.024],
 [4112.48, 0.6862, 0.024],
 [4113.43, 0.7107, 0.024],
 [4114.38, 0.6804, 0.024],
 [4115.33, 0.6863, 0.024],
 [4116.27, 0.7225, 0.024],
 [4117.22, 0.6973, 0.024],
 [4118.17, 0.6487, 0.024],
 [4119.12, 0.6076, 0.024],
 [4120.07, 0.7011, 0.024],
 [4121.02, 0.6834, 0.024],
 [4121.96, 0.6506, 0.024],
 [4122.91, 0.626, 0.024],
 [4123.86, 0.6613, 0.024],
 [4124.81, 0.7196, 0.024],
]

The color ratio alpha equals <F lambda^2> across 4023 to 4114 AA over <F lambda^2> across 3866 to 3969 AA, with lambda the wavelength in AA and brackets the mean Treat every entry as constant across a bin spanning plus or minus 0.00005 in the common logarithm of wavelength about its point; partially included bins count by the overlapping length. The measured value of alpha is 1.93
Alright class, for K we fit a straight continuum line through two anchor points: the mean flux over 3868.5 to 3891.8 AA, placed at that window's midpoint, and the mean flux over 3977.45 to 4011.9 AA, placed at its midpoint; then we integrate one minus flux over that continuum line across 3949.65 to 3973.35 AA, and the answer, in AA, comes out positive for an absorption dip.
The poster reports 8.7 AA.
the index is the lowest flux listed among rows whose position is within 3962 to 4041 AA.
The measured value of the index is 0.06185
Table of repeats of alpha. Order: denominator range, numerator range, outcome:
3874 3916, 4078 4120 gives 1.77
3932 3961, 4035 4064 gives 1.88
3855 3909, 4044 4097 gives 1.84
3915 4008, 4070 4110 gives 1.75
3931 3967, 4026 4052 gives 2.05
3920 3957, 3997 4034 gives 2.09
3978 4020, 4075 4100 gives 1.18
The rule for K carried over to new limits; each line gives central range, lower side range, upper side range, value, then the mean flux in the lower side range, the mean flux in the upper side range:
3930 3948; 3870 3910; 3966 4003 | 8.68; 0.373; 0.447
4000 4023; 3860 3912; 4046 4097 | -2.69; 0.376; 0.612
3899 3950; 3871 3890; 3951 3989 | 3.48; 0.332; 0.373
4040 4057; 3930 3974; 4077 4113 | -2.03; 0.274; 0.632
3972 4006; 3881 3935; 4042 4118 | -2.52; 0.356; 0.611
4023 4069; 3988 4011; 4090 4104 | 0.17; 0.567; 0.615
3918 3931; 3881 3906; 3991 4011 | 4.18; 0.383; 0.569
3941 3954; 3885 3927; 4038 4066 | 1.92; 0.401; 0.58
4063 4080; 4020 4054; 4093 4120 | 1.32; 0.599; 0.633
